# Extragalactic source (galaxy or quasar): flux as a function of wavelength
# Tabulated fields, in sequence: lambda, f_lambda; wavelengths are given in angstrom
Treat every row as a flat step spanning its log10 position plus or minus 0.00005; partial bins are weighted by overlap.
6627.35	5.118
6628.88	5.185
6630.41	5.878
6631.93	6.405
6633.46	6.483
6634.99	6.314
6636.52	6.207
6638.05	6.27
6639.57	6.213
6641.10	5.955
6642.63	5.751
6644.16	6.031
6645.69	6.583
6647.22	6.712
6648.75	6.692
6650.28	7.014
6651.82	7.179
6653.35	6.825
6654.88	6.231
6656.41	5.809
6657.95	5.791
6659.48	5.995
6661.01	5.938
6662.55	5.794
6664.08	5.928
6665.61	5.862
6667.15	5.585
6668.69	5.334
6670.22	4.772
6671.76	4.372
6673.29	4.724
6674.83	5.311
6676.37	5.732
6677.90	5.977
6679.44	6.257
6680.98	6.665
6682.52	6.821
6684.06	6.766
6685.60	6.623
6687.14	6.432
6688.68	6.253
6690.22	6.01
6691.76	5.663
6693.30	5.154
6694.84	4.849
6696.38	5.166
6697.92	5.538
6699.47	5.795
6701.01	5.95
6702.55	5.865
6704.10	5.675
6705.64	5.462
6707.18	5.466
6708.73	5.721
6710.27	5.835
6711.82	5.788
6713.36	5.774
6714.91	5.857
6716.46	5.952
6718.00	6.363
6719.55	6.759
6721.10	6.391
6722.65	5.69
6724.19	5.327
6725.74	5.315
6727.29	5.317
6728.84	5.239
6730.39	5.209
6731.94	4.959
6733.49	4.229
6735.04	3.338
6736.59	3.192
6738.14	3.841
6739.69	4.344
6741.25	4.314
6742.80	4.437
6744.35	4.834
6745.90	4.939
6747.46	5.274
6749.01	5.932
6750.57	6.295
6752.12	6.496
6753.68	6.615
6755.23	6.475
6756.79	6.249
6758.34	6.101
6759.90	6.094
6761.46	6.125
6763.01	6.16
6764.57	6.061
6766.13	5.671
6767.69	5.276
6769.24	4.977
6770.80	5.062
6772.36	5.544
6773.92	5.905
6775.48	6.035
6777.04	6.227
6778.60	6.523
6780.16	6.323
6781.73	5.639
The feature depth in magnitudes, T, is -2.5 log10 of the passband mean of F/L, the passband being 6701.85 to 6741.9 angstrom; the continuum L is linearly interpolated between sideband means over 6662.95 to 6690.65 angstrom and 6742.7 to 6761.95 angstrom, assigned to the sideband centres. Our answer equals 0.12 mag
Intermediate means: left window 5.85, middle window 5.28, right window 5.88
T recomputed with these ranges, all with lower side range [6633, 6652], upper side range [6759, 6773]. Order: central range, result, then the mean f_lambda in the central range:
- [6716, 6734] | 0.06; 5.58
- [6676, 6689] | -0.05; 6.42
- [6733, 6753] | 0.22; 4.74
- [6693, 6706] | 0.10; 5.51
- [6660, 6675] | 0.16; 5.37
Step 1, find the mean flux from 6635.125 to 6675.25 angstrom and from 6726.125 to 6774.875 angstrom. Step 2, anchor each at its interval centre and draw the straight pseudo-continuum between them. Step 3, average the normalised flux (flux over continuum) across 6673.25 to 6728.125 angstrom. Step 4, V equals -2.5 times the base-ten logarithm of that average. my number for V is -0.04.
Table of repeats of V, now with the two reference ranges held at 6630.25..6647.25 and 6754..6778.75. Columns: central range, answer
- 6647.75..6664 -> -0.02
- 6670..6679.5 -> 0.17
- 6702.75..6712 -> 0.07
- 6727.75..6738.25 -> 0.35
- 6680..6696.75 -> 0.01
